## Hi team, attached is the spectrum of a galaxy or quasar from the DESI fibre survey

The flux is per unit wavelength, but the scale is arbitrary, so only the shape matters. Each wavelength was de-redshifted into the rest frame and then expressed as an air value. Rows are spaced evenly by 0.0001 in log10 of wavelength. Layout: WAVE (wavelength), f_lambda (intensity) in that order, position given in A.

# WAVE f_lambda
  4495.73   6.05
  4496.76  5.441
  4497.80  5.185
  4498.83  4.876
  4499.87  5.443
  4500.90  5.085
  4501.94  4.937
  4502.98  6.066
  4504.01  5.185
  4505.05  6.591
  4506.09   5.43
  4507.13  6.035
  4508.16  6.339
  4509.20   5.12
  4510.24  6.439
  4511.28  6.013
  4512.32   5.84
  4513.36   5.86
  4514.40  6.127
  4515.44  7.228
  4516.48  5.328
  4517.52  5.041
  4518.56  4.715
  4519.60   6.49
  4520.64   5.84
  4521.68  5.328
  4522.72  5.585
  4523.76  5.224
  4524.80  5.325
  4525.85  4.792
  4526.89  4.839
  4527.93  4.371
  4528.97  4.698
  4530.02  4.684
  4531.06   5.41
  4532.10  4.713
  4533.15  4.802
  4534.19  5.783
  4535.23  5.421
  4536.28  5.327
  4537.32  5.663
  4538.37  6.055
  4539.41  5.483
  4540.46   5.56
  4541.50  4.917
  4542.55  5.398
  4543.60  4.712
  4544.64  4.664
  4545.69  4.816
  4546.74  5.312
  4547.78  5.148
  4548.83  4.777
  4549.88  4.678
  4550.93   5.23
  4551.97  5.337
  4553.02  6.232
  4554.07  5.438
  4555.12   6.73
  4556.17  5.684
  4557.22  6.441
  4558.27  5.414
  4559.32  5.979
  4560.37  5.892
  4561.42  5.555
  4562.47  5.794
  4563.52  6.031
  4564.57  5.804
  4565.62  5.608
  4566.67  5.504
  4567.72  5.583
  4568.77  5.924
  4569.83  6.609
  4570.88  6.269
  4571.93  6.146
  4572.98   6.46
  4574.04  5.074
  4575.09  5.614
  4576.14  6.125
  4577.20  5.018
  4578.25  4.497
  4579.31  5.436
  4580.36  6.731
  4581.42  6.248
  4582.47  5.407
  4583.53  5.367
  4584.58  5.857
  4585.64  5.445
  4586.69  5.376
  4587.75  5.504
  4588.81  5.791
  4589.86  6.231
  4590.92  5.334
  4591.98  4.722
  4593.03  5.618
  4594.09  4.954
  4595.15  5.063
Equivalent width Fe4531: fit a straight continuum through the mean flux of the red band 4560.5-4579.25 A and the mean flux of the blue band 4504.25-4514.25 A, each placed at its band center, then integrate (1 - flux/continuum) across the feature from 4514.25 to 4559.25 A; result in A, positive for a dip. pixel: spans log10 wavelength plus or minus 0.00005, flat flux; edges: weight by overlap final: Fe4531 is 3.7 A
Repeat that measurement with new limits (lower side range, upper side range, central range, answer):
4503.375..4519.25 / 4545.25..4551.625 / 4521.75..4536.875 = 1.0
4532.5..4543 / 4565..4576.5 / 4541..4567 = 0.8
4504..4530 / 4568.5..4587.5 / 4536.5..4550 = 1.1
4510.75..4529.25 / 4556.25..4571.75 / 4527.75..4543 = 1.1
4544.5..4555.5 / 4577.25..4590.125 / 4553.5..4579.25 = -1.6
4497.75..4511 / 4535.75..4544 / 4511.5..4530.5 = 0.3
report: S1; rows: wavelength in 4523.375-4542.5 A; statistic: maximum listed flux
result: 6.055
